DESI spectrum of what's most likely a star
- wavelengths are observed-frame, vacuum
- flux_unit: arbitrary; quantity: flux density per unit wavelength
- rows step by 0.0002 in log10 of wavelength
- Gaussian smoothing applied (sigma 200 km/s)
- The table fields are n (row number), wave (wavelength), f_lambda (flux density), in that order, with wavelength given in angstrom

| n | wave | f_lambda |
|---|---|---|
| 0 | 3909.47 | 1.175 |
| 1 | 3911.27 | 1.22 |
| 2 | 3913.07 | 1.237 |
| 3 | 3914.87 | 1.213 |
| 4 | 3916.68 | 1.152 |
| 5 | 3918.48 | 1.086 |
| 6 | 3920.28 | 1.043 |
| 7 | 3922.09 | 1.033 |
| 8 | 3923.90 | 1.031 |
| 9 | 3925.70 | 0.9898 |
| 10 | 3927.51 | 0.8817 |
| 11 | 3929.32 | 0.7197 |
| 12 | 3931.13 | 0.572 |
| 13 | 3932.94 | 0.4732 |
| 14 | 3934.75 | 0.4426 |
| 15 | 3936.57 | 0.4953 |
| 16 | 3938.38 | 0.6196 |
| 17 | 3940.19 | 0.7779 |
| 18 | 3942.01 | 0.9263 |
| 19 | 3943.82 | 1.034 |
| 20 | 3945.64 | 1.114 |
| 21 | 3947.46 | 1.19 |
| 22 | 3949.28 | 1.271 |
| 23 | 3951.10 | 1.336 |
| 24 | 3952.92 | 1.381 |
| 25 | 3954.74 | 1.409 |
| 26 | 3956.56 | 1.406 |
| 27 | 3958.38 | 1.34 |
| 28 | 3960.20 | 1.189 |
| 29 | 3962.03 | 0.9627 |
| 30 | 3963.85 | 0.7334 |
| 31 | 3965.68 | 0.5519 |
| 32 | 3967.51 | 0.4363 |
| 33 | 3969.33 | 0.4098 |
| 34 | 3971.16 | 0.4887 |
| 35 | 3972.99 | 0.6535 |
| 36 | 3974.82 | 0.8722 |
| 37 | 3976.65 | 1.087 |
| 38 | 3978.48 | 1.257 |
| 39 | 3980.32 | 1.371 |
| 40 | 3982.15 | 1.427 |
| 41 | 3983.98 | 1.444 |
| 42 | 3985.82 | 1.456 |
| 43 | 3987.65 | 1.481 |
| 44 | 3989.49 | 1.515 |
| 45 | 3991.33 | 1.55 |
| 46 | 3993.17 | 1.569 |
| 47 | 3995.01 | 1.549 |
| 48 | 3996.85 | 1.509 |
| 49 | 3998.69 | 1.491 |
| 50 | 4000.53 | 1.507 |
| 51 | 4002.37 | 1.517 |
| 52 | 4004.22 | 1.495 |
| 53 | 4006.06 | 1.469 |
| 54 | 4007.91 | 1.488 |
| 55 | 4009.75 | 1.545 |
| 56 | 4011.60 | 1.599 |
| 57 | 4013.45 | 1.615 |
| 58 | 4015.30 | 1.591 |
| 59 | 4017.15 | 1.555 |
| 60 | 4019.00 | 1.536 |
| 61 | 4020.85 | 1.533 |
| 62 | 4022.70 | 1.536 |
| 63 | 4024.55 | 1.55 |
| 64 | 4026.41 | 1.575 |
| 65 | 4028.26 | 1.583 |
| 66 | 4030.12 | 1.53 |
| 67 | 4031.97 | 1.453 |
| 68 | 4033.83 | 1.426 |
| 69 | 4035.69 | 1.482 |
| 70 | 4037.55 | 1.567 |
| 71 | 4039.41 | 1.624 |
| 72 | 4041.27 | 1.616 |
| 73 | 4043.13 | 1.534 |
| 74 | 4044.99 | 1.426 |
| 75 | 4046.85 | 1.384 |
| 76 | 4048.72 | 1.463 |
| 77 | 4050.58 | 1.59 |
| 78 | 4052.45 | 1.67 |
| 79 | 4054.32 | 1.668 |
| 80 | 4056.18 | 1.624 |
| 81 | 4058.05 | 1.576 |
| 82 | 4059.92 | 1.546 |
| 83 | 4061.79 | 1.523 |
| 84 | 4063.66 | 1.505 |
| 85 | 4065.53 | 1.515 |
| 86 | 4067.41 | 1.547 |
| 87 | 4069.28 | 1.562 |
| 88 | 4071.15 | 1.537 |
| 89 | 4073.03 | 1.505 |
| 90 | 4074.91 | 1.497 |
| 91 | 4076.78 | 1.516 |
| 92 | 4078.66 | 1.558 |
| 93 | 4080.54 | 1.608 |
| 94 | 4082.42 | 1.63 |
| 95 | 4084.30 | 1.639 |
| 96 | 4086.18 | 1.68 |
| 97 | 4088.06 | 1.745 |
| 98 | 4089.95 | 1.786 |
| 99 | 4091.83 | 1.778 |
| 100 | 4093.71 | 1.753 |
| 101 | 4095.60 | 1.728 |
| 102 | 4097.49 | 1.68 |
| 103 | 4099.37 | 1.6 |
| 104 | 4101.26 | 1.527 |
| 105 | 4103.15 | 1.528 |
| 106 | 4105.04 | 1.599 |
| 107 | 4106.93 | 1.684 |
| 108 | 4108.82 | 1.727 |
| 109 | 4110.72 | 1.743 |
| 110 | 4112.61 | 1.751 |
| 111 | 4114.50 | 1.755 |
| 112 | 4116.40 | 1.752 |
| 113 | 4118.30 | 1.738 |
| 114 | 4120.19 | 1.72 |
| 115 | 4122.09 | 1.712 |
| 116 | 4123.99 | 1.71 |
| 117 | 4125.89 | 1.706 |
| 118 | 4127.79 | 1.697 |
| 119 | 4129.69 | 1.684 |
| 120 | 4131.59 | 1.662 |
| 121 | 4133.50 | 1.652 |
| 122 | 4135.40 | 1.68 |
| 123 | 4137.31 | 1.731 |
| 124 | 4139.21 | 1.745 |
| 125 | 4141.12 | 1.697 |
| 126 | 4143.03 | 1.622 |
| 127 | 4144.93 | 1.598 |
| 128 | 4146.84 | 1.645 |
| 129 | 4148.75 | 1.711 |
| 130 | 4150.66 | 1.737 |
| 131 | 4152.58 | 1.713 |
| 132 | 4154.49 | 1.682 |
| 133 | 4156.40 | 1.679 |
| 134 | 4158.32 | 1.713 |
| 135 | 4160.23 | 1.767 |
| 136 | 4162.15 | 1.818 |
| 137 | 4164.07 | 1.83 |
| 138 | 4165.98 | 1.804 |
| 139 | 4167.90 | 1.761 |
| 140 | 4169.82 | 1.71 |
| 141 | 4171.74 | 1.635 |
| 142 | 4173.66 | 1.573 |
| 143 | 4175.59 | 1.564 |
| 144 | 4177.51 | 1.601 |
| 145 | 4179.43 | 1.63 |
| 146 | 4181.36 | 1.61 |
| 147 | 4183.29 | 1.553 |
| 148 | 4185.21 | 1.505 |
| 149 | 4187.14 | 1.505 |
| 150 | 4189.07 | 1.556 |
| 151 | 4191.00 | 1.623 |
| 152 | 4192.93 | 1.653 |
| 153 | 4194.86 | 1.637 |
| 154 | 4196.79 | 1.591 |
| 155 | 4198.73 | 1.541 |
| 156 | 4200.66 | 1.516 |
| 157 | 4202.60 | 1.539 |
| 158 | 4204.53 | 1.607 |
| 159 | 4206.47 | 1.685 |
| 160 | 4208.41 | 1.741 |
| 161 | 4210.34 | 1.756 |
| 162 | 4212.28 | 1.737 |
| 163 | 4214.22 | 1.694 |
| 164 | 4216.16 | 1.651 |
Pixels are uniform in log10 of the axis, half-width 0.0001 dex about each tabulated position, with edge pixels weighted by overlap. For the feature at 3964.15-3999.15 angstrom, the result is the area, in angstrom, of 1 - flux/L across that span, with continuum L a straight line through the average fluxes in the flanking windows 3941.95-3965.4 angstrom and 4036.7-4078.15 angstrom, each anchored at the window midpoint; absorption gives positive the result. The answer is 3.5 angstrom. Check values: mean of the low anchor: 1.17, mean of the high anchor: 1.55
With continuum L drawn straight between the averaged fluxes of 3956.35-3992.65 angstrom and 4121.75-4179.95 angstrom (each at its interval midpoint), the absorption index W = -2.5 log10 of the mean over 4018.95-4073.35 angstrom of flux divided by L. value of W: -0.16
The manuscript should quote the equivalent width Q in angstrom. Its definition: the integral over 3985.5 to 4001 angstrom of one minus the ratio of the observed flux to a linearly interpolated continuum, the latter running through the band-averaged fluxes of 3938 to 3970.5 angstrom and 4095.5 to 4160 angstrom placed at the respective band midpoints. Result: -4.78 angstrom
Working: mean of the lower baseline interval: 1.01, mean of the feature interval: 1.52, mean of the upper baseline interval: 1.69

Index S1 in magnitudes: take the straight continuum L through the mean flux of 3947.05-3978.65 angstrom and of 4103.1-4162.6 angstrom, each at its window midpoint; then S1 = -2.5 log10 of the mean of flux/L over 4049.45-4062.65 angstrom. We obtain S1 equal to -0.16 mag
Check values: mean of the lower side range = 0.989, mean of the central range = 1.6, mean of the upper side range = 1.7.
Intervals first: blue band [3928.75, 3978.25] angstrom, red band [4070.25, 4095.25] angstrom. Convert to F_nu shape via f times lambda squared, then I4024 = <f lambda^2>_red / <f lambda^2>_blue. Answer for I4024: 1.96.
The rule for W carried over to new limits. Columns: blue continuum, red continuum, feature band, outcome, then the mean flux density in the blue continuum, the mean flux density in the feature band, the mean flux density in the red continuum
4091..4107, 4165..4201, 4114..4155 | -0.041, 1.65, 1.7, 1.61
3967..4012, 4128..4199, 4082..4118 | -0.111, 1.29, 1.69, 1.66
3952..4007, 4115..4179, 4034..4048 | -0.089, 1.22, 1.51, 1.7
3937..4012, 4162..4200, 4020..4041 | -0.167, 1.2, 1.54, 1.63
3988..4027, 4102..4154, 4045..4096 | 0.017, 1.54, 1.59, 1.69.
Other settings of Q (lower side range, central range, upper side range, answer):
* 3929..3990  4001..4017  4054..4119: -3.8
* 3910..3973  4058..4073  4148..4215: -2.6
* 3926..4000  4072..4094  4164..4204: -4.5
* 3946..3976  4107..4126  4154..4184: -2.8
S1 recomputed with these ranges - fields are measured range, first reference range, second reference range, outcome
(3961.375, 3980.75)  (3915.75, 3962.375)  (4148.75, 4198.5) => 0.35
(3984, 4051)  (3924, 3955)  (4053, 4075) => -0.17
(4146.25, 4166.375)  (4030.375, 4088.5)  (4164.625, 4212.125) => -0.08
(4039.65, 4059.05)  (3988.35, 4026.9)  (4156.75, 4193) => 0.01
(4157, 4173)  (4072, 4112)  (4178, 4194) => -0.10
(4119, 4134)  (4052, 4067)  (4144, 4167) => -0.01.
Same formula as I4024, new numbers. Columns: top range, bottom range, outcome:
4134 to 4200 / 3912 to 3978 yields 1.98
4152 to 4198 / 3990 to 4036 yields 1.17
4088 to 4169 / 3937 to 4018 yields 1.49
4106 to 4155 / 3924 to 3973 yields 2.10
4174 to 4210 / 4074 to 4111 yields 1.01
